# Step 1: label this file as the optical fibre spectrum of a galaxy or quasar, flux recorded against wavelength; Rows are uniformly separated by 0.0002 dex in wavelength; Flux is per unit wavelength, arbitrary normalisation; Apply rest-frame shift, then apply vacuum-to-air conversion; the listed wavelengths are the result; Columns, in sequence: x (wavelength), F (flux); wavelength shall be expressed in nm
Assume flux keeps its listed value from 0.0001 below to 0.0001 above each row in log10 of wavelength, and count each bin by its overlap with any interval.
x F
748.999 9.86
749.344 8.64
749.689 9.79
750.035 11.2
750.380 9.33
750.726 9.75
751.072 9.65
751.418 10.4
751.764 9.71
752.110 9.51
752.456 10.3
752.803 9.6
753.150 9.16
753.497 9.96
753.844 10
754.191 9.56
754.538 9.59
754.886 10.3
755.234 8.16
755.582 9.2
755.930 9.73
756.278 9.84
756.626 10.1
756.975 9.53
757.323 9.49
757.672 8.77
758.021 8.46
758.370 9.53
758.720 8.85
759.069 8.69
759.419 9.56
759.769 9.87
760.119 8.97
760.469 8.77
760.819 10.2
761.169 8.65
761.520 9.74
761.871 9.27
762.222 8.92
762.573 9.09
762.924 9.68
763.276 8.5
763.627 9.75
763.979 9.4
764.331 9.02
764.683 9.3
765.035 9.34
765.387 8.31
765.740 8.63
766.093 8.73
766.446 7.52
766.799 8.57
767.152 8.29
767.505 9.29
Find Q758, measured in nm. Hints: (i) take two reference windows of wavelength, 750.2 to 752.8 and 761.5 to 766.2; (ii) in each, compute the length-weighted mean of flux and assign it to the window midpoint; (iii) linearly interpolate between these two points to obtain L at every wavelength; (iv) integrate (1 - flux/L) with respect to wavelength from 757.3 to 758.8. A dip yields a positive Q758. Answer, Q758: 0.07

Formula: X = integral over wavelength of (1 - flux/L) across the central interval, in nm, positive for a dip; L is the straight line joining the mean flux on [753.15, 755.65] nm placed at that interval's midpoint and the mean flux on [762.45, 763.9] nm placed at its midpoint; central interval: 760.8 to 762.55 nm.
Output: 0.01 nm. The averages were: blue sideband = 9.53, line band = 9.26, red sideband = 9.27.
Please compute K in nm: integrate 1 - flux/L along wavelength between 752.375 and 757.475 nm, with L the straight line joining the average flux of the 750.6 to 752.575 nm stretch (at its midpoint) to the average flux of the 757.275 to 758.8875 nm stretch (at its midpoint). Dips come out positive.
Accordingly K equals -0.113 nm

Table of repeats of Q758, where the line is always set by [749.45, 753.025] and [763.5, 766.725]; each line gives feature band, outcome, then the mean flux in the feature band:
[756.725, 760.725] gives 0.068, 9.17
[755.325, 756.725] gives -0.011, 9.61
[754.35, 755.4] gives 0.028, 9.36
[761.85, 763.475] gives -0.007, 9.09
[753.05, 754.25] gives 0.000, 9.71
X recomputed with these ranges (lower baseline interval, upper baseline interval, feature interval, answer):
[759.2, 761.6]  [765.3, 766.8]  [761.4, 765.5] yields -0.19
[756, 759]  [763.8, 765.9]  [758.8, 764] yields -0.06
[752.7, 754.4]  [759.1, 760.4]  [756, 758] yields 0.00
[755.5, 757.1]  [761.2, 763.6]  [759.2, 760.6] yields 0.02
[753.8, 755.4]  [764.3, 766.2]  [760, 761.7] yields -0.03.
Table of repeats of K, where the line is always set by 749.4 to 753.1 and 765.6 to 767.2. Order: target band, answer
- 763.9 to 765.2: -0.11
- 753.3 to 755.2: -0.04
